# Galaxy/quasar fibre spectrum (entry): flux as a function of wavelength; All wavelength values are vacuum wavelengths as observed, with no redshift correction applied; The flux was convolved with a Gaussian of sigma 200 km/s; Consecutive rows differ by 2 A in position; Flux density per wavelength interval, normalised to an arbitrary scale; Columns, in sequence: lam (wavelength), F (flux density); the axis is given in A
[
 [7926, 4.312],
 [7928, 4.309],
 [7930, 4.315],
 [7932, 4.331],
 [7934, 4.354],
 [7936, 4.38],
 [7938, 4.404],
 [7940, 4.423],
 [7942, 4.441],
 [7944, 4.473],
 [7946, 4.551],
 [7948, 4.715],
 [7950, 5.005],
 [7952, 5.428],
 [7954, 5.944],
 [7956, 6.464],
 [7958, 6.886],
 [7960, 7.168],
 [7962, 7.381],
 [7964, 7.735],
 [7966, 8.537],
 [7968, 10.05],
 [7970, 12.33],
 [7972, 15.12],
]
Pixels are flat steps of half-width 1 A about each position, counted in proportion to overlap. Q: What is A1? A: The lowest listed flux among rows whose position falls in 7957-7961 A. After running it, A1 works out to 6.886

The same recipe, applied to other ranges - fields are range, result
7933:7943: 4.354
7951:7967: 5.428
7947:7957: 4.715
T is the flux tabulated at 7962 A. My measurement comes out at 7.381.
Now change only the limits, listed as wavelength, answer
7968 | 10.05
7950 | 5.005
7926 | 4.312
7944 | 4.473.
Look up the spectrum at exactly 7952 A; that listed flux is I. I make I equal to 5.428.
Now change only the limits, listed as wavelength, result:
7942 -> 4.441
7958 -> 6.886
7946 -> 4.551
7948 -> 4.715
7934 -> 4.354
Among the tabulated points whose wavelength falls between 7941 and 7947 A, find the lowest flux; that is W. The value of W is 4.441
